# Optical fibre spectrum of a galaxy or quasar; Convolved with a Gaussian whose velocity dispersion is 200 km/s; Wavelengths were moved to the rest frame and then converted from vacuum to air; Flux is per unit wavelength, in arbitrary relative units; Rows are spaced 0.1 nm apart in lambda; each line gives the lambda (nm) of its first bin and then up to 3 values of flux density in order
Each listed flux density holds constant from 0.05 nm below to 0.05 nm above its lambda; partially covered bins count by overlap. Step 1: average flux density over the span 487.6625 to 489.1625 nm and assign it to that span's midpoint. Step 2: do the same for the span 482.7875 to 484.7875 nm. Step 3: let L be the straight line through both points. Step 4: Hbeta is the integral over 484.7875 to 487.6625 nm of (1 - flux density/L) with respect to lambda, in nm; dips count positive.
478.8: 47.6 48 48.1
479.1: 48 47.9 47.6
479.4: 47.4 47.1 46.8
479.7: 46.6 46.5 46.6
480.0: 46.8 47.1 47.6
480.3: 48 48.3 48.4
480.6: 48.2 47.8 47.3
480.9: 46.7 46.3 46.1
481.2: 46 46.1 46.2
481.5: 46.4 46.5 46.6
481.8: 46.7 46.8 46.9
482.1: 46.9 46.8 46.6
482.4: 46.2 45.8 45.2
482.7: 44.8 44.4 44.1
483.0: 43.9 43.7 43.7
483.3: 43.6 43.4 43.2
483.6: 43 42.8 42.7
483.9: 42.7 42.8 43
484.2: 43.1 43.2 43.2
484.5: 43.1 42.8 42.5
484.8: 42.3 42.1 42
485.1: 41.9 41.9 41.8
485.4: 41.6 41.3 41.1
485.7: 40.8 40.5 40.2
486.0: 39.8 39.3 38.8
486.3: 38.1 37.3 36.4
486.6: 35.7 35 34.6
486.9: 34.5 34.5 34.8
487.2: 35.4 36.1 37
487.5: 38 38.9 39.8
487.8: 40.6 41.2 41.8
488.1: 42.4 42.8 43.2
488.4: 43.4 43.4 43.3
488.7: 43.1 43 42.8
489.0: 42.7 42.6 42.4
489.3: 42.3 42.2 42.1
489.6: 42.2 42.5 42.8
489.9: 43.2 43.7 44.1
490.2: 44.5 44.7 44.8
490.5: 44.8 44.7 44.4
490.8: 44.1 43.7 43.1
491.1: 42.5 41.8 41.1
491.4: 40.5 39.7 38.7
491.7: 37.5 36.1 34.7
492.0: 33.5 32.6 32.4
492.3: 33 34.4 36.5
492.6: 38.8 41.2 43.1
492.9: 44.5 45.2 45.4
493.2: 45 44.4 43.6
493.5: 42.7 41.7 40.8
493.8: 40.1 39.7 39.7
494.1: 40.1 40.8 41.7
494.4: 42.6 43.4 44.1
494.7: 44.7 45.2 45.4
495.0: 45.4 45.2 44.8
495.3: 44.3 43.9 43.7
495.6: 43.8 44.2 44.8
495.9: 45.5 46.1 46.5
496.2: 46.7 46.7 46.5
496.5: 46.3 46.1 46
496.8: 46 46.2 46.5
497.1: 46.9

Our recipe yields 0.28 nm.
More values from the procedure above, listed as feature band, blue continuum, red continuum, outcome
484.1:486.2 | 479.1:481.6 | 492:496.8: 0.18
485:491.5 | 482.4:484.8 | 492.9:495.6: 0.36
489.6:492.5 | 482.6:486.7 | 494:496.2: 0.18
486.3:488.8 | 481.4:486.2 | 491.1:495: 0.20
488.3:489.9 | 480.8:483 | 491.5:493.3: -0.07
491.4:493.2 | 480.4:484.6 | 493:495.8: 0.22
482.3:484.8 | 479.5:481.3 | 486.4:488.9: 0.00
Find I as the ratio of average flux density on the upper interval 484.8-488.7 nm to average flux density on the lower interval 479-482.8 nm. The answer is 0.85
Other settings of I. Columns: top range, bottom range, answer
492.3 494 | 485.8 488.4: 1.08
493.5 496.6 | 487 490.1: 1.06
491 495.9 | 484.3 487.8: 1.05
